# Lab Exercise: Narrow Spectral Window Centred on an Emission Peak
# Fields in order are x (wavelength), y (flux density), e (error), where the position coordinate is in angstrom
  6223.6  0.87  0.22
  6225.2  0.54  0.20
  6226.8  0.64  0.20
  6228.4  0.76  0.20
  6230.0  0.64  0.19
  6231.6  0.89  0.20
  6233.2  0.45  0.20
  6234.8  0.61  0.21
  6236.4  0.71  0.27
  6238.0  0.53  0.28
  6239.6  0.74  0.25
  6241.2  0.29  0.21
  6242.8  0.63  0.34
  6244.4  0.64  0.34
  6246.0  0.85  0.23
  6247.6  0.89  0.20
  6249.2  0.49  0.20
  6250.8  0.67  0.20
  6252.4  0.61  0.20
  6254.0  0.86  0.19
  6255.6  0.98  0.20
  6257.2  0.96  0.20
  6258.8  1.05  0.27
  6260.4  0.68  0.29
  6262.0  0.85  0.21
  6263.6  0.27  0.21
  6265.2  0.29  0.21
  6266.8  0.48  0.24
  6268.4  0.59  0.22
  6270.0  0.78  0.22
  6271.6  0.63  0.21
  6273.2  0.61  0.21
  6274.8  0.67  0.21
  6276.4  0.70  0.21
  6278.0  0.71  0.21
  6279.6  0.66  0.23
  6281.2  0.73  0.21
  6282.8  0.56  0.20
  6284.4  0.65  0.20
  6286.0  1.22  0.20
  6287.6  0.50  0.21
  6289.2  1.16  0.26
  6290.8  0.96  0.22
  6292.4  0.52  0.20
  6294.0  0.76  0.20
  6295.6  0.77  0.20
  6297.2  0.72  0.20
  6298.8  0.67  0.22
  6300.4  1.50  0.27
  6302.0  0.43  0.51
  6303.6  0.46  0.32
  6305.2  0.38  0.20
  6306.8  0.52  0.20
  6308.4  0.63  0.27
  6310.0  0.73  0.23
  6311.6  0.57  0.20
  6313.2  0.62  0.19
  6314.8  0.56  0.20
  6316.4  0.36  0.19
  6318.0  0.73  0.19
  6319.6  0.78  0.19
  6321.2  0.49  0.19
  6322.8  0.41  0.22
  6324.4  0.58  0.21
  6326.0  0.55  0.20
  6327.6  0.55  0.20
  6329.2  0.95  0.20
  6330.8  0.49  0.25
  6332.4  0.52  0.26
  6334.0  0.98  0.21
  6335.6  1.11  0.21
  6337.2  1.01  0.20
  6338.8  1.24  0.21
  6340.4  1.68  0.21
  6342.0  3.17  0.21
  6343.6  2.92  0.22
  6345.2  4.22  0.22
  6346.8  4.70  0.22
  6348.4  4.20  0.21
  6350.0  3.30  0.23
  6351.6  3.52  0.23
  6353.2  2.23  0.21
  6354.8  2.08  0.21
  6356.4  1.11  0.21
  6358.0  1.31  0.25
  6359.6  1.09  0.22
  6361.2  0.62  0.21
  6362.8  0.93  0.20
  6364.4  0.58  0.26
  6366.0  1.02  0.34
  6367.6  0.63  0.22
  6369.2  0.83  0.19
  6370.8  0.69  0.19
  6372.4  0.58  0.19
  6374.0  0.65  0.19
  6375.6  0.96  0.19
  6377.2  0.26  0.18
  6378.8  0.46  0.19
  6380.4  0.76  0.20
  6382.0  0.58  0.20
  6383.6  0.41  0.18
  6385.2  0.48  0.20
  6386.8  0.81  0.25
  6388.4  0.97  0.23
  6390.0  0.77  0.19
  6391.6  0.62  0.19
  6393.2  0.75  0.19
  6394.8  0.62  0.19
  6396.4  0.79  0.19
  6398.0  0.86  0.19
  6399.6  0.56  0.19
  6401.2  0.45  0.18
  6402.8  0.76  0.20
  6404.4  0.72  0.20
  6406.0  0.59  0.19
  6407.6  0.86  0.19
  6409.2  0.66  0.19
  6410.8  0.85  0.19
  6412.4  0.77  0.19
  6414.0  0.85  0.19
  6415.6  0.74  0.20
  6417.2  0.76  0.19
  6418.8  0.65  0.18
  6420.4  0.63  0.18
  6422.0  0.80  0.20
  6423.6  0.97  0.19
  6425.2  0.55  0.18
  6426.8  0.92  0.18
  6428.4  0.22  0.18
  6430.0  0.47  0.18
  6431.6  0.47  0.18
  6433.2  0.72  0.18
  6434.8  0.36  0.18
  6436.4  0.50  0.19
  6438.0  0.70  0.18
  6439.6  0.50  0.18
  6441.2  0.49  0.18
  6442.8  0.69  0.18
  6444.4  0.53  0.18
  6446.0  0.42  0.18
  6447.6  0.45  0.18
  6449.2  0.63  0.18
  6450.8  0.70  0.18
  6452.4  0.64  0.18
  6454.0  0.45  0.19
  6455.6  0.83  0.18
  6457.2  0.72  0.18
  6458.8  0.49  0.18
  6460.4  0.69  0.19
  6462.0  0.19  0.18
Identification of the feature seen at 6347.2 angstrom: [O II]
